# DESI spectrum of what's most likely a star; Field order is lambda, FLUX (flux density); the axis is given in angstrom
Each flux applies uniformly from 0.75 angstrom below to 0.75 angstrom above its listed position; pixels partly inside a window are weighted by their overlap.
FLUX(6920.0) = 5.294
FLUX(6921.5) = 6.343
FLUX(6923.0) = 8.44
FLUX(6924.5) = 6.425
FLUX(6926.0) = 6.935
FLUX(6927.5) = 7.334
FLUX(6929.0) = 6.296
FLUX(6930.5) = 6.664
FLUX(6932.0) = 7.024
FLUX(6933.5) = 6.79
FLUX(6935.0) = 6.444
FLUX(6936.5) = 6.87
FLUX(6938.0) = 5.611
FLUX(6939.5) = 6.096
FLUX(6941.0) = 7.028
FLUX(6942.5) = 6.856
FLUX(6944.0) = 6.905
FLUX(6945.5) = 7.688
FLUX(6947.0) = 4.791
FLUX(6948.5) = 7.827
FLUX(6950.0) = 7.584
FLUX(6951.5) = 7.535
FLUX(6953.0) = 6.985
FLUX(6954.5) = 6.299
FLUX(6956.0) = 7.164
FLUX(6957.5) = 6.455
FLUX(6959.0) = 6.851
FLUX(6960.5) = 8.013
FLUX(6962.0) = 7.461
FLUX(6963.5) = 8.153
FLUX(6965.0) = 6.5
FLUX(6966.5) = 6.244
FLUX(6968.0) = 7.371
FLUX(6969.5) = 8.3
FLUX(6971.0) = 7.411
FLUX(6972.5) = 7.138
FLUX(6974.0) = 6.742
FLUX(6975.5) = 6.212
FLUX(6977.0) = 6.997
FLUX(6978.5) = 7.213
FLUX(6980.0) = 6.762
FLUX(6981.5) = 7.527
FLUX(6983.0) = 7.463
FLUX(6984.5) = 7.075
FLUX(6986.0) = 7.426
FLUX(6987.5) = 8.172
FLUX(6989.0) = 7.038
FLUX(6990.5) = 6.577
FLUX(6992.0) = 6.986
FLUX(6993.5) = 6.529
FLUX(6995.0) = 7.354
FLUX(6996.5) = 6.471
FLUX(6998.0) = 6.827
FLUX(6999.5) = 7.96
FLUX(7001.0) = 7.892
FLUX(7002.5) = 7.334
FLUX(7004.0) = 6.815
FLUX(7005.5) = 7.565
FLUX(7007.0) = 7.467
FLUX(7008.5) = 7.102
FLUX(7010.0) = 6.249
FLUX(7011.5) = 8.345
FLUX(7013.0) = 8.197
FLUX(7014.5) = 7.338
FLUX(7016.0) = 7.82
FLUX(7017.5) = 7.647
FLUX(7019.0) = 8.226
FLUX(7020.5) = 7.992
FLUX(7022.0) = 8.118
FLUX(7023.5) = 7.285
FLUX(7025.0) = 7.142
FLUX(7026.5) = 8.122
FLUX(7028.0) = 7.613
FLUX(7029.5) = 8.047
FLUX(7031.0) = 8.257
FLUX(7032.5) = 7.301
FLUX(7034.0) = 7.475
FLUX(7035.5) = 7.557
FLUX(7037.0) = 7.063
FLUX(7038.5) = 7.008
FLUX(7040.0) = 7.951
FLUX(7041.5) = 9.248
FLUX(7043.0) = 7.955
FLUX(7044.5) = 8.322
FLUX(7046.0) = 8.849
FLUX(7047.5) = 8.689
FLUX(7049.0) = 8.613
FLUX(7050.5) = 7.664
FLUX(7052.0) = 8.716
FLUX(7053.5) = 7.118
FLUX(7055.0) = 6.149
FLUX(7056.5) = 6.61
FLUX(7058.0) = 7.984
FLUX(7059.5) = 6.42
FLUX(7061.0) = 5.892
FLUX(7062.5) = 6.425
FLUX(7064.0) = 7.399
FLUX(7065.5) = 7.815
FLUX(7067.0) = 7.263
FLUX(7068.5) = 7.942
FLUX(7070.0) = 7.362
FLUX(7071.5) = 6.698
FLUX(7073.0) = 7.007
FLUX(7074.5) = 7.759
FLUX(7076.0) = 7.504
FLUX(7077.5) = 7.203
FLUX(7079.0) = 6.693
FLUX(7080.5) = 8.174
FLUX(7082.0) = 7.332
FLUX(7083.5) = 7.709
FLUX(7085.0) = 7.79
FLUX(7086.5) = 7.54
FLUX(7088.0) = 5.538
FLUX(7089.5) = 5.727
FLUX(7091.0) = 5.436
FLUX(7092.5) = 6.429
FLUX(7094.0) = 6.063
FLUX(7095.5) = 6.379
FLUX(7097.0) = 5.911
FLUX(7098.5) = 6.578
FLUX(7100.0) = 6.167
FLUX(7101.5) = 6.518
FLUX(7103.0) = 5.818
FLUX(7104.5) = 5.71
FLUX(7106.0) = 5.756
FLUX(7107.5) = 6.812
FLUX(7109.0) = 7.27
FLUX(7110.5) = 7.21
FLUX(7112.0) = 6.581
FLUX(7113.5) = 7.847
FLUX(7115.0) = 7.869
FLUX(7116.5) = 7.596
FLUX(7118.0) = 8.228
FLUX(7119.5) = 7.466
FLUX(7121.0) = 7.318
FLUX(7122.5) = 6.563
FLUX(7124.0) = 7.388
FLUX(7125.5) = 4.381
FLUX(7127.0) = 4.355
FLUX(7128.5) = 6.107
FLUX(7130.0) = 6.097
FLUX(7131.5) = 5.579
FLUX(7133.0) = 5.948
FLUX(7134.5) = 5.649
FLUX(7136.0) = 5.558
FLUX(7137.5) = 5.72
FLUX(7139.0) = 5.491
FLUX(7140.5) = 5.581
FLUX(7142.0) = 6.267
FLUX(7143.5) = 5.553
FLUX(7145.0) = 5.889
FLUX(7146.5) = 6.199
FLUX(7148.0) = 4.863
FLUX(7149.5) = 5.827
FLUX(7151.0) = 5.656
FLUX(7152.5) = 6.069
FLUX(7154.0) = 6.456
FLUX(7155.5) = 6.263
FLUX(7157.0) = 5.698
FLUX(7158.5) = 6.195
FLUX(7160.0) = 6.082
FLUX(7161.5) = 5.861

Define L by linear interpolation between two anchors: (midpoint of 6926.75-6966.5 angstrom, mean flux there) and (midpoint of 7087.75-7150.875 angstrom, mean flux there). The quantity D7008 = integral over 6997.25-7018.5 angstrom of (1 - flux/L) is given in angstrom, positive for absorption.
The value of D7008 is -2.7 angstrom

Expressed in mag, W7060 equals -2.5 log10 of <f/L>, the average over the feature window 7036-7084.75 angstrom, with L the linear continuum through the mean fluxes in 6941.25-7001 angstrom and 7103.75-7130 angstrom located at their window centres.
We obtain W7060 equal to -0.10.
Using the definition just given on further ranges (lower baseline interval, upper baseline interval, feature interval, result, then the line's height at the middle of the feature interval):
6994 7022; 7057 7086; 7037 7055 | -0.10 mag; 7.36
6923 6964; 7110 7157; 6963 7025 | -0.09 mag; 6.73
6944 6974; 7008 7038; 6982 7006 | 0.03 mag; 7.41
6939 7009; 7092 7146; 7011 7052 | -0.17 mag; 6.8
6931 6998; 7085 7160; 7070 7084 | -0.14 mag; 6.46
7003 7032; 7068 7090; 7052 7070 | 0.04 mag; 7.33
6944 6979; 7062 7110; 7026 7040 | -0.10 mag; 6.92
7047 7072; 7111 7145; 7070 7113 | 0.02 mag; 6.86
